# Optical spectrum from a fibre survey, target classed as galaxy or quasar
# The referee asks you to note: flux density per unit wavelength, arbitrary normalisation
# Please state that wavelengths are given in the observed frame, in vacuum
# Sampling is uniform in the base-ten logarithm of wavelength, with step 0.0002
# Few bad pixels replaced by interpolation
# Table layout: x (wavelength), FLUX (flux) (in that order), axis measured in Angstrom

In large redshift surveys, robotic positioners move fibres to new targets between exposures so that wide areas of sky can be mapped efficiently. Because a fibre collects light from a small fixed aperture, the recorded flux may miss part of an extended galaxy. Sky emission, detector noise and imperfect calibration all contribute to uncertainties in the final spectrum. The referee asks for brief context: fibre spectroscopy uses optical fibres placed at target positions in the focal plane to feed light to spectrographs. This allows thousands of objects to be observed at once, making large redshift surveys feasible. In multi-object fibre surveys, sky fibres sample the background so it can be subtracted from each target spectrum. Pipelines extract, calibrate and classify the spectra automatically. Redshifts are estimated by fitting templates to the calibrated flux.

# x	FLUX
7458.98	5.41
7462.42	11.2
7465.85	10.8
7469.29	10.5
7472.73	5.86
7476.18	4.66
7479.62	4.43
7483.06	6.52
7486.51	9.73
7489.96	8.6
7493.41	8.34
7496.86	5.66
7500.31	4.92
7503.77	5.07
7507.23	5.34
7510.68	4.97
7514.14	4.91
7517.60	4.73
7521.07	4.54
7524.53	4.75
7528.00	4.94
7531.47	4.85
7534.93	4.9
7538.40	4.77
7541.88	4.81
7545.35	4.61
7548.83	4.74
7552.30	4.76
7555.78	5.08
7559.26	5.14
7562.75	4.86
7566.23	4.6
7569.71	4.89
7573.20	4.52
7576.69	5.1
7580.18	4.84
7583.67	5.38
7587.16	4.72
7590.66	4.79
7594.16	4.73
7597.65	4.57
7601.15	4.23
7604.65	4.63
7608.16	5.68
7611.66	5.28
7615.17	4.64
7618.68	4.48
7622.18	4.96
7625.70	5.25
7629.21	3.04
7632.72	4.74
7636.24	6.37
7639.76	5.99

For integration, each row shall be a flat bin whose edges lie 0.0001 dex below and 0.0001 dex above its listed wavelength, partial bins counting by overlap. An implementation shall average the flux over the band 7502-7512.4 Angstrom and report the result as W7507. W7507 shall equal 5.13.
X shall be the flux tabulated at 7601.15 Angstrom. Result 4.23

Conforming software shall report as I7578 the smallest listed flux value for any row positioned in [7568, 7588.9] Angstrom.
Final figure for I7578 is 4.52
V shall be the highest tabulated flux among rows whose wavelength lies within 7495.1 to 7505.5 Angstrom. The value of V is 5.66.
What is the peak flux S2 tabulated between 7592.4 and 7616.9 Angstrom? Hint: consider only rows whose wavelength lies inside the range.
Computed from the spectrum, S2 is 5.68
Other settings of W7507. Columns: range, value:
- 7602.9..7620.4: 4.94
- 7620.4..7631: 4.42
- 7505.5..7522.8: 4.9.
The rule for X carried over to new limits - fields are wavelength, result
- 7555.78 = 5.08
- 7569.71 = 4.89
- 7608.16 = 5.68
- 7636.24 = 6.37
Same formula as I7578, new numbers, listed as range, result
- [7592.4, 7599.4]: 4.57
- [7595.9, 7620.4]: 4.23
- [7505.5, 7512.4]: 4.97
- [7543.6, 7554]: 4.61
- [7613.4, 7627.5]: 4.48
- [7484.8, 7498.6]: 5.66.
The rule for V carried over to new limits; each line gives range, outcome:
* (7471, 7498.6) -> 9.73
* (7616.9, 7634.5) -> 5.25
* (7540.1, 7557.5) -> 5.08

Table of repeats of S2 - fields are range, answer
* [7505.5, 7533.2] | 5.34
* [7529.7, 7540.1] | 4.9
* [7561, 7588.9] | 5.38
